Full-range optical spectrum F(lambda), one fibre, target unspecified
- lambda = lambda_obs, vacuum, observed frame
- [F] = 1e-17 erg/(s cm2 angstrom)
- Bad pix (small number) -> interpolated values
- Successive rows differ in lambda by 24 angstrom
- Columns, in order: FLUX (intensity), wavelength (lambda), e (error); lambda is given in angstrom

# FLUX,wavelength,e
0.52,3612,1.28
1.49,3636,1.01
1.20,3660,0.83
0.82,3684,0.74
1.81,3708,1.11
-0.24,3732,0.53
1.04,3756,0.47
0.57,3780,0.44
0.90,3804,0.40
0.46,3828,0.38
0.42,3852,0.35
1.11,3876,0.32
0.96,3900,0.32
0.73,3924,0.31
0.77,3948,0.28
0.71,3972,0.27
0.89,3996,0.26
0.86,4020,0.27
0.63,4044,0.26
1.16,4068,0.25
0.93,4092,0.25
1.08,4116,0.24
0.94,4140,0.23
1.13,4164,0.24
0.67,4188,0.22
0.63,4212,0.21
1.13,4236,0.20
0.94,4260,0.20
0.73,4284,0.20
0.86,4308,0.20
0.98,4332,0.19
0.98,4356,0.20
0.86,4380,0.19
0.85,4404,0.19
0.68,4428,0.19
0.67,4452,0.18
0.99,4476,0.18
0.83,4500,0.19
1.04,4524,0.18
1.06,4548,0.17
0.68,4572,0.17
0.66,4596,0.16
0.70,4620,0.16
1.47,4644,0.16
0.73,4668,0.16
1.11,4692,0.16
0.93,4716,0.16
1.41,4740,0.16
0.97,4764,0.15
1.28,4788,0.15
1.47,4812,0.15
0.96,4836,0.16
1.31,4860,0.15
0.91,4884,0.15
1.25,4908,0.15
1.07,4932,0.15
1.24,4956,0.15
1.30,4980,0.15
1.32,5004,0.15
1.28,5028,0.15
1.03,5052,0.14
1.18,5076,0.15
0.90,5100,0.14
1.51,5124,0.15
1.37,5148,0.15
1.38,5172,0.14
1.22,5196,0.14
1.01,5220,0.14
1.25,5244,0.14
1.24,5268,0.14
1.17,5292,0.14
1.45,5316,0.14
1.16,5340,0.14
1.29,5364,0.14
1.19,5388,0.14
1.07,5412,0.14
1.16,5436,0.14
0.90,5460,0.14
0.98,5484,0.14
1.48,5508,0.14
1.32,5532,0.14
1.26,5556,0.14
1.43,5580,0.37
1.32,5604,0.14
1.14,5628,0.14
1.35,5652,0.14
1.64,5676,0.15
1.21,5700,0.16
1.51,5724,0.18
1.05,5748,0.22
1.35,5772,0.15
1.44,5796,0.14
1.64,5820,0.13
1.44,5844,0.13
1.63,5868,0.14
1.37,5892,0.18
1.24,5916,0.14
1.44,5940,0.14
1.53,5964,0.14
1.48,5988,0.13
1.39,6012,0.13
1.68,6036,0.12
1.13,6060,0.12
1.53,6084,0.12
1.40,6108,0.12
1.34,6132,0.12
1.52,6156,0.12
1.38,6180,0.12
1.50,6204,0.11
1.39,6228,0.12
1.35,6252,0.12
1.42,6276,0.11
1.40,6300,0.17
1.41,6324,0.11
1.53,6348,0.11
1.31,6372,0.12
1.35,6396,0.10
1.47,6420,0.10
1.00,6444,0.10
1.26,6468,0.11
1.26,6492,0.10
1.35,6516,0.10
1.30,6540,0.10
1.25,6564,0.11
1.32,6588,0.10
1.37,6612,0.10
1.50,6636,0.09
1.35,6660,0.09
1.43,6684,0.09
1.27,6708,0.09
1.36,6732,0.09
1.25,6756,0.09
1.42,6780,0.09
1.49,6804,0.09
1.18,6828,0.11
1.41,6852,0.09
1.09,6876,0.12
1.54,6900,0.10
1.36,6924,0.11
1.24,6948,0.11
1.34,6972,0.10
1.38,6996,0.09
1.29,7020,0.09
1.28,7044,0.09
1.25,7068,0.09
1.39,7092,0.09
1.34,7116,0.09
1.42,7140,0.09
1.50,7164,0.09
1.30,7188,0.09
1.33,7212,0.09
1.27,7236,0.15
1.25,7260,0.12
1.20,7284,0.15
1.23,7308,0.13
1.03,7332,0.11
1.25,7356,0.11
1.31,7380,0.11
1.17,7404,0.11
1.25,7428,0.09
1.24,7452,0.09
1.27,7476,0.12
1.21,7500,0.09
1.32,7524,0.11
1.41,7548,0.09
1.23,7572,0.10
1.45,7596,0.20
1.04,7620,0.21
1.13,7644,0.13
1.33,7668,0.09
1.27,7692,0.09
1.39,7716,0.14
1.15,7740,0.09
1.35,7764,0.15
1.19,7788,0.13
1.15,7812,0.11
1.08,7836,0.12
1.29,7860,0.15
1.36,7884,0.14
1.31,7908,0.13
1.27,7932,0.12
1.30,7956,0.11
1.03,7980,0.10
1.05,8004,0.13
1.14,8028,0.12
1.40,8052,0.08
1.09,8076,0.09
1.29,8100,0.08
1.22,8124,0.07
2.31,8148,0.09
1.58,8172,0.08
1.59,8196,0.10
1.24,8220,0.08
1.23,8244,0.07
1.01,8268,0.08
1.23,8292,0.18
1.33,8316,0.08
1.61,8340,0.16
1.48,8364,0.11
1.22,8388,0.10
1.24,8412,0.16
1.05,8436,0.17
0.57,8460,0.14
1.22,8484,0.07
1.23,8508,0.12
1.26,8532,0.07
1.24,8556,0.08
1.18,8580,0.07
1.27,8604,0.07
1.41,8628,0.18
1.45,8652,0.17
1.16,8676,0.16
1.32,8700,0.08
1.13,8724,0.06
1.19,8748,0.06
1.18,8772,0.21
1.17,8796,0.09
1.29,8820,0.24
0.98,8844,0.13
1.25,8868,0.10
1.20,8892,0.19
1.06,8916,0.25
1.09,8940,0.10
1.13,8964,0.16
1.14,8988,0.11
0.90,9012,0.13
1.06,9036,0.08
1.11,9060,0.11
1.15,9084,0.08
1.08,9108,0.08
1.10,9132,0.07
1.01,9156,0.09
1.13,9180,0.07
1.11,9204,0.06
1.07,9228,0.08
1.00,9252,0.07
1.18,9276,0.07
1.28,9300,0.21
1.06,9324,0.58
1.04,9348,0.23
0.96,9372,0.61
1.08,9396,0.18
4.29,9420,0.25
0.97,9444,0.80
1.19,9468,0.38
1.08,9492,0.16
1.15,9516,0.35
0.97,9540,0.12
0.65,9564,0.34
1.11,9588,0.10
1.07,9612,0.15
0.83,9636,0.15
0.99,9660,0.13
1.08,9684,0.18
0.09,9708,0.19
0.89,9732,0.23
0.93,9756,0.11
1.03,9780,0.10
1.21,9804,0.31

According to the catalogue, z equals 0.243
